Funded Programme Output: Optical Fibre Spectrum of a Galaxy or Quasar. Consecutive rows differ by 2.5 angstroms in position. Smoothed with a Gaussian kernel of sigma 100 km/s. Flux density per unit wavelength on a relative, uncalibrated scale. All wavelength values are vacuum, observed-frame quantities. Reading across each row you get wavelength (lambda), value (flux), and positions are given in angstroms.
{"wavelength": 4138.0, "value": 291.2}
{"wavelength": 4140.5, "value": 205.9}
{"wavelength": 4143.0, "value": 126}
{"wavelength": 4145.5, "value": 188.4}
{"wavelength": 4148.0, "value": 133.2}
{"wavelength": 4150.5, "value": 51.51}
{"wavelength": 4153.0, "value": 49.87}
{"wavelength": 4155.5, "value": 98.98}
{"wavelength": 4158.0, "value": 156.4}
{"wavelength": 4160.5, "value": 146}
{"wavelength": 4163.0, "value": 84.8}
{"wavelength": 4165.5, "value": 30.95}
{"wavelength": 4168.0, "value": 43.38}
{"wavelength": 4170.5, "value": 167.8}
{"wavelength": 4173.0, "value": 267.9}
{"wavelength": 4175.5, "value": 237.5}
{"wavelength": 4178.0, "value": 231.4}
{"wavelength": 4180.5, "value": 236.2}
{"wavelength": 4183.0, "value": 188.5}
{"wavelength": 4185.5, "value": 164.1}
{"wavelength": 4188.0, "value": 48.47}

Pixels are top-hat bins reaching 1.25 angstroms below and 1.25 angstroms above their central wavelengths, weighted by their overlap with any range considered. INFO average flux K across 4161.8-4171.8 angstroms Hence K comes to 82.6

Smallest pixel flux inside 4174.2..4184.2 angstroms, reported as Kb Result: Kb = 188.5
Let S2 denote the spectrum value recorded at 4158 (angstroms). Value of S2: 156.4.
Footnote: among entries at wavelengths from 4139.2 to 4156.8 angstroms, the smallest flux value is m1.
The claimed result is 49.87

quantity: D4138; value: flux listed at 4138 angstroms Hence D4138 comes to 291.2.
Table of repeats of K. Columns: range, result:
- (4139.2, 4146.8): 174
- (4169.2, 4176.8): 223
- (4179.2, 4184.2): 213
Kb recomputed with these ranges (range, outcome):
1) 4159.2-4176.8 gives 30.95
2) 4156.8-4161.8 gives 146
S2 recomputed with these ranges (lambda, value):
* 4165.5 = 30.95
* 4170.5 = 167.8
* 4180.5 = 236.2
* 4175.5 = 237.5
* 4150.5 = 51.51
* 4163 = 84.8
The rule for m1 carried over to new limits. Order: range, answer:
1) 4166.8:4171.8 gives 43.38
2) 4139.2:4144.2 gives 126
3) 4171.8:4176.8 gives 237.5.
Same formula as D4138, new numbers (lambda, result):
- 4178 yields 231.4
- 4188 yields 48.47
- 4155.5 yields 98.98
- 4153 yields 49.87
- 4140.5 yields 205.9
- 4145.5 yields 188.4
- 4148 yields 133.2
